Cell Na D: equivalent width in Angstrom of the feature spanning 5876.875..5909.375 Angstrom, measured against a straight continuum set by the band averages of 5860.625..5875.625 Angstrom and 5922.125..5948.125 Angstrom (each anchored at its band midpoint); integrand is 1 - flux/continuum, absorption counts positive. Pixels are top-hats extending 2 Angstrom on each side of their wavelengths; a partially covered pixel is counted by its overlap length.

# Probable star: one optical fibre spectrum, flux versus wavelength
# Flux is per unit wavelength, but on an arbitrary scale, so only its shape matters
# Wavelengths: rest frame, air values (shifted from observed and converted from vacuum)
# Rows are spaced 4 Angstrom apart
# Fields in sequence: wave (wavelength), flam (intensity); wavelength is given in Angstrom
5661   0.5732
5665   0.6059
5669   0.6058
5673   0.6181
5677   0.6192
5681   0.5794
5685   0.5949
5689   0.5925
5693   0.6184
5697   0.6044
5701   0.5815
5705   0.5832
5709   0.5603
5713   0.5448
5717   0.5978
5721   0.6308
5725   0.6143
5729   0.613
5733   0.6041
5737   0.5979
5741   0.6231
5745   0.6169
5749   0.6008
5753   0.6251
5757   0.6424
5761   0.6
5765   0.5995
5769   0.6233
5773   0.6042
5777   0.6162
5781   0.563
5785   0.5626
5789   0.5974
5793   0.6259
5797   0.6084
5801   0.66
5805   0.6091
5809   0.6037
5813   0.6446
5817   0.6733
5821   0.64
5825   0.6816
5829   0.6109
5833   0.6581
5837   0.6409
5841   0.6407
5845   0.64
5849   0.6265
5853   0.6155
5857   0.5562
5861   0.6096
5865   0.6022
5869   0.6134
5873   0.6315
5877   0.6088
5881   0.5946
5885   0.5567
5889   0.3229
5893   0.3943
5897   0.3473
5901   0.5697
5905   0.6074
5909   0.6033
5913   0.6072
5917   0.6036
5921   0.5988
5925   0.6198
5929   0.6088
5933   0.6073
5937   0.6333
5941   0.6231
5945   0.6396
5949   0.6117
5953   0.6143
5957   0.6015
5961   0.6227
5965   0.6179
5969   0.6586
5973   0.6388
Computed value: 6.1 Angstrom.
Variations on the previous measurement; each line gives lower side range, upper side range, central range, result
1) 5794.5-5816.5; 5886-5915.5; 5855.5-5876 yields -2.2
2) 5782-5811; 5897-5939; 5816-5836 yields -1.5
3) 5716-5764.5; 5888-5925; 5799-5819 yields -2.1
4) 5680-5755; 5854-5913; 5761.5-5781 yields -0.8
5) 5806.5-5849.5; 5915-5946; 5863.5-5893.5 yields 3.9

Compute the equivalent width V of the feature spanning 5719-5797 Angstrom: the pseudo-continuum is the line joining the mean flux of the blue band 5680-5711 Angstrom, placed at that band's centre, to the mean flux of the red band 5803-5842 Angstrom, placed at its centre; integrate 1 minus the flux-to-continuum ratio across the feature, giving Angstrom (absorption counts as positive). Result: 0.7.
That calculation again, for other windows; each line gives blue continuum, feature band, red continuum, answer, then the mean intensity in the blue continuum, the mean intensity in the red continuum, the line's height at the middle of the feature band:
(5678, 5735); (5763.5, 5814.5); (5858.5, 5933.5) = -2.5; 0.595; 0.563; 0.581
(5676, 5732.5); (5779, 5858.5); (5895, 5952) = -4.0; 0.595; 0.592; 0.593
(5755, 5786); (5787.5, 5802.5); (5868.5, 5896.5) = -1.0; 0.603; 0.517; 0.584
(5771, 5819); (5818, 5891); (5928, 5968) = 1.5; 0.614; 0.619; 0.616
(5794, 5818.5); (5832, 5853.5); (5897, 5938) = -0.6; 0.632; 0.593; 0.619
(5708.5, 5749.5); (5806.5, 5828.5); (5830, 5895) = -2.1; 0.602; 0.582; 0.589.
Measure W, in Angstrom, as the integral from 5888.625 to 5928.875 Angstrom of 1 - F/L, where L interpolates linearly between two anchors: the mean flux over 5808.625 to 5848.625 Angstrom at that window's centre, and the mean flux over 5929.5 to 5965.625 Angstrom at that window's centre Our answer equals 5.60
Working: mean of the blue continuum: 0.644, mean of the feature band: 0.539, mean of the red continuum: 0.619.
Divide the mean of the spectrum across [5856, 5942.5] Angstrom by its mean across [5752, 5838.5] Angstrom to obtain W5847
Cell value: 0.91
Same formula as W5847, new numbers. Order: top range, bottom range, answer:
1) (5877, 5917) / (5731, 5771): 0.85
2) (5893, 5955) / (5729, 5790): 0.97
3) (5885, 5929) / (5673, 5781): 0.88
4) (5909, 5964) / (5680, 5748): 1.03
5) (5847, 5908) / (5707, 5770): 0.91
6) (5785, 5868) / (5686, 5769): 1.04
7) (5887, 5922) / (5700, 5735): 0.87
